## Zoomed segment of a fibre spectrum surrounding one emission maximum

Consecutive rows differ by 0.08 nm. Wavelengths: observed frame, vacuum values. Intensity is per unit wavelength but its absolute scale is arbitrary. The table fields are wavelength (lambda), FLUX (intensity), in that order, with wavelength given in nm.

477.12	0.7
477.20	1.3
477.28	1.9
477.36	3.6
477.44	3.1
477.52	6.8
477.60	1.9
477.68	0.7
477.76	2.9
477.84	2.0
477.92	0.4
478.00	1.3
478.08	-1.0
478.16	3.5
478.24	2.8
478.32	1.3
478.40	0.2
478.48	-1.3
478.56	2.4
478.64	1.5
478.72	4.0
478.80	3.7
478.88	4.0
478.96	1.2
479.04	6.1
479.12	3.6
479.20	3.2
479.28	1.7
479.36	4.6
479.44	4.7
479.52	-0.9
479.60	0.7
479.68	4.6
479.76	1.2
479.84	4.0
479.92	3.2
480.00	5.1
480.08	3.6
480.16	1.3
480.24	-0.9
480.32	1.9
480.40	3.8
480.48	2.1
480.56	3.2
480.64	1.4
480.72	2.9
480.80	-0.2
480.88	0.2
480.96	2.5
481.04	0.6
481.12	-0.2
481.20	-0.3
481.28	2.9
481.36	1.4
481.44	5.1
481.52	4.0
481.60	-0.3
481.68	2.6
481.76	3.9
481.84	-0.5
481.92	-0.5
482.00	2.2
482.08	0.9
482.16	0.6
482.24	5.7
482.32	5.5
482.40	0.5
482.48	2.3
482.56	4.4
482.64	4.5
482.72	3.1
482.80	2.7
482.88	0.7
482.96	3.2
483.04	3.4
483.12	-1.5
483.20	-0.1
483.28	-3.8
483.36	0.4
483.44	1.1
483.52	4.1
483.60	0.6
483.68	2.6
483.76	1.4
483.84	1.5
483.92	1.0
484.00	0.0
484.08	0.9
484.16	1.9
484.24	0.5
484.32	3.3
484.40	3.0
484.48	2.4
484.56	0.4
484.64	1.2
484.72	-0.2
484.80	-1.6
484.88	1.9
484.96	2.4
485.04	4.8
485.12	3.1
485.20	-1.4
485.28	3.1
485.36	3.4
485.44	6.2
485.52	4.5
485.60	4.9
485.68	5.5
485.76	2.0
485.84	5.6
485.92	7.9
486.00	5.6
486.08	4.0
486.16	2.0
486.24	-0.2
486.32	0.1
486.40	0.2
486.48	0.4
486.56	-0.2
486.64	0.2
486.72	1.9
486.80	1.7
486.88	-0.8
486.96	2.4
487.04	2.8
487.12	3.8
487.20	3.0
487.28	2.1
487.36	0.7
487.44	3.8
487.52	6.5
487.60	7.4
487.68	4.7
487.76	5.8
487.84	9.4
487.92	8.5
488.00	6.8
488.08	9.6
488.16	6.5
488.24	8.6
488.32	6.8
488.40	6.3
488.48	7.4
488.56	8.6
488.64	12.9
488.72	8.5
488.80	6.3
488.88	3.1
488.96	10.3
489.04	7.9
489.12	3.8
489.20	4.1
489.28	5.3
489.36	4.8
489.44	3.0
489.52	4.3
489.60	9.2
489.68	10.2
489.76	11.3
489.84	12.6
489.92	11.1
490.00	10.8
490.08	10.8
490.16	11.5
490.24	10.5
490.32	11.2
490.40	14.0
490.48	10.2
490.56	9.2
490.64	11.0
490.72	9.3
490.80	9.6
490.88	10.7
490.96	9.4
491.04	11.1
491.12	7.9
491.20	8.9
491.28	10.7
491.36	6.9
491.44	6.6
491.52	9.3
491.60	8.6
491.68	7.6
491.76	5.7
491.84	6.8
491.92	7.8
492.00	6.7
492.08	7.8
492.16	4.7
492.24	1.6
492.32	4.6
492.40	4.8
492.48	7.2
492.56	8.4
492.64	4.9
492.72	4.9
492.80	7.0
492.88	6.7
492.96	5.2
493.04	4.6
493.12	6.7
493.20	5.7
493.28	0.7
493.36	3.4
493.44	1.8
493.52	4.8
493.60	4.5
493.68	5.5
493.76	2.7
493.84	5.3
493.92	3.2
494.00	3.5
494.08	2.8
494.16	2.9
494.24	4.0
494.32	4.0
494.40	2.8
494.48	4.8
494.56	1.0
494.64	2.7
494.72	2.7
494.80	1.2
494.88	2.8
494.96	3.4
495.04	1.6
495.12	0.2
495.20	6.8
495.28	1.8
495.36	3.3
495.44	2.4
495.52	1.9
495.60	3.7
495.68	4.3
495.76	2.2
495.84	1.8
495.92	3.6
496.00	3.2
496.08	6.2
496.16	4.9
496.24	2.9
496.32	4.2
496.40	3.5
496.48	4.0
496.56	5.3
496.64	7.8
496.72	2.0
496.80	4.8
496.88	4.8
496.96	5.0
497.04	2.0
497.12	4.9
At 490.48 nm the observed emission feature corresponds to Ly-alpha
